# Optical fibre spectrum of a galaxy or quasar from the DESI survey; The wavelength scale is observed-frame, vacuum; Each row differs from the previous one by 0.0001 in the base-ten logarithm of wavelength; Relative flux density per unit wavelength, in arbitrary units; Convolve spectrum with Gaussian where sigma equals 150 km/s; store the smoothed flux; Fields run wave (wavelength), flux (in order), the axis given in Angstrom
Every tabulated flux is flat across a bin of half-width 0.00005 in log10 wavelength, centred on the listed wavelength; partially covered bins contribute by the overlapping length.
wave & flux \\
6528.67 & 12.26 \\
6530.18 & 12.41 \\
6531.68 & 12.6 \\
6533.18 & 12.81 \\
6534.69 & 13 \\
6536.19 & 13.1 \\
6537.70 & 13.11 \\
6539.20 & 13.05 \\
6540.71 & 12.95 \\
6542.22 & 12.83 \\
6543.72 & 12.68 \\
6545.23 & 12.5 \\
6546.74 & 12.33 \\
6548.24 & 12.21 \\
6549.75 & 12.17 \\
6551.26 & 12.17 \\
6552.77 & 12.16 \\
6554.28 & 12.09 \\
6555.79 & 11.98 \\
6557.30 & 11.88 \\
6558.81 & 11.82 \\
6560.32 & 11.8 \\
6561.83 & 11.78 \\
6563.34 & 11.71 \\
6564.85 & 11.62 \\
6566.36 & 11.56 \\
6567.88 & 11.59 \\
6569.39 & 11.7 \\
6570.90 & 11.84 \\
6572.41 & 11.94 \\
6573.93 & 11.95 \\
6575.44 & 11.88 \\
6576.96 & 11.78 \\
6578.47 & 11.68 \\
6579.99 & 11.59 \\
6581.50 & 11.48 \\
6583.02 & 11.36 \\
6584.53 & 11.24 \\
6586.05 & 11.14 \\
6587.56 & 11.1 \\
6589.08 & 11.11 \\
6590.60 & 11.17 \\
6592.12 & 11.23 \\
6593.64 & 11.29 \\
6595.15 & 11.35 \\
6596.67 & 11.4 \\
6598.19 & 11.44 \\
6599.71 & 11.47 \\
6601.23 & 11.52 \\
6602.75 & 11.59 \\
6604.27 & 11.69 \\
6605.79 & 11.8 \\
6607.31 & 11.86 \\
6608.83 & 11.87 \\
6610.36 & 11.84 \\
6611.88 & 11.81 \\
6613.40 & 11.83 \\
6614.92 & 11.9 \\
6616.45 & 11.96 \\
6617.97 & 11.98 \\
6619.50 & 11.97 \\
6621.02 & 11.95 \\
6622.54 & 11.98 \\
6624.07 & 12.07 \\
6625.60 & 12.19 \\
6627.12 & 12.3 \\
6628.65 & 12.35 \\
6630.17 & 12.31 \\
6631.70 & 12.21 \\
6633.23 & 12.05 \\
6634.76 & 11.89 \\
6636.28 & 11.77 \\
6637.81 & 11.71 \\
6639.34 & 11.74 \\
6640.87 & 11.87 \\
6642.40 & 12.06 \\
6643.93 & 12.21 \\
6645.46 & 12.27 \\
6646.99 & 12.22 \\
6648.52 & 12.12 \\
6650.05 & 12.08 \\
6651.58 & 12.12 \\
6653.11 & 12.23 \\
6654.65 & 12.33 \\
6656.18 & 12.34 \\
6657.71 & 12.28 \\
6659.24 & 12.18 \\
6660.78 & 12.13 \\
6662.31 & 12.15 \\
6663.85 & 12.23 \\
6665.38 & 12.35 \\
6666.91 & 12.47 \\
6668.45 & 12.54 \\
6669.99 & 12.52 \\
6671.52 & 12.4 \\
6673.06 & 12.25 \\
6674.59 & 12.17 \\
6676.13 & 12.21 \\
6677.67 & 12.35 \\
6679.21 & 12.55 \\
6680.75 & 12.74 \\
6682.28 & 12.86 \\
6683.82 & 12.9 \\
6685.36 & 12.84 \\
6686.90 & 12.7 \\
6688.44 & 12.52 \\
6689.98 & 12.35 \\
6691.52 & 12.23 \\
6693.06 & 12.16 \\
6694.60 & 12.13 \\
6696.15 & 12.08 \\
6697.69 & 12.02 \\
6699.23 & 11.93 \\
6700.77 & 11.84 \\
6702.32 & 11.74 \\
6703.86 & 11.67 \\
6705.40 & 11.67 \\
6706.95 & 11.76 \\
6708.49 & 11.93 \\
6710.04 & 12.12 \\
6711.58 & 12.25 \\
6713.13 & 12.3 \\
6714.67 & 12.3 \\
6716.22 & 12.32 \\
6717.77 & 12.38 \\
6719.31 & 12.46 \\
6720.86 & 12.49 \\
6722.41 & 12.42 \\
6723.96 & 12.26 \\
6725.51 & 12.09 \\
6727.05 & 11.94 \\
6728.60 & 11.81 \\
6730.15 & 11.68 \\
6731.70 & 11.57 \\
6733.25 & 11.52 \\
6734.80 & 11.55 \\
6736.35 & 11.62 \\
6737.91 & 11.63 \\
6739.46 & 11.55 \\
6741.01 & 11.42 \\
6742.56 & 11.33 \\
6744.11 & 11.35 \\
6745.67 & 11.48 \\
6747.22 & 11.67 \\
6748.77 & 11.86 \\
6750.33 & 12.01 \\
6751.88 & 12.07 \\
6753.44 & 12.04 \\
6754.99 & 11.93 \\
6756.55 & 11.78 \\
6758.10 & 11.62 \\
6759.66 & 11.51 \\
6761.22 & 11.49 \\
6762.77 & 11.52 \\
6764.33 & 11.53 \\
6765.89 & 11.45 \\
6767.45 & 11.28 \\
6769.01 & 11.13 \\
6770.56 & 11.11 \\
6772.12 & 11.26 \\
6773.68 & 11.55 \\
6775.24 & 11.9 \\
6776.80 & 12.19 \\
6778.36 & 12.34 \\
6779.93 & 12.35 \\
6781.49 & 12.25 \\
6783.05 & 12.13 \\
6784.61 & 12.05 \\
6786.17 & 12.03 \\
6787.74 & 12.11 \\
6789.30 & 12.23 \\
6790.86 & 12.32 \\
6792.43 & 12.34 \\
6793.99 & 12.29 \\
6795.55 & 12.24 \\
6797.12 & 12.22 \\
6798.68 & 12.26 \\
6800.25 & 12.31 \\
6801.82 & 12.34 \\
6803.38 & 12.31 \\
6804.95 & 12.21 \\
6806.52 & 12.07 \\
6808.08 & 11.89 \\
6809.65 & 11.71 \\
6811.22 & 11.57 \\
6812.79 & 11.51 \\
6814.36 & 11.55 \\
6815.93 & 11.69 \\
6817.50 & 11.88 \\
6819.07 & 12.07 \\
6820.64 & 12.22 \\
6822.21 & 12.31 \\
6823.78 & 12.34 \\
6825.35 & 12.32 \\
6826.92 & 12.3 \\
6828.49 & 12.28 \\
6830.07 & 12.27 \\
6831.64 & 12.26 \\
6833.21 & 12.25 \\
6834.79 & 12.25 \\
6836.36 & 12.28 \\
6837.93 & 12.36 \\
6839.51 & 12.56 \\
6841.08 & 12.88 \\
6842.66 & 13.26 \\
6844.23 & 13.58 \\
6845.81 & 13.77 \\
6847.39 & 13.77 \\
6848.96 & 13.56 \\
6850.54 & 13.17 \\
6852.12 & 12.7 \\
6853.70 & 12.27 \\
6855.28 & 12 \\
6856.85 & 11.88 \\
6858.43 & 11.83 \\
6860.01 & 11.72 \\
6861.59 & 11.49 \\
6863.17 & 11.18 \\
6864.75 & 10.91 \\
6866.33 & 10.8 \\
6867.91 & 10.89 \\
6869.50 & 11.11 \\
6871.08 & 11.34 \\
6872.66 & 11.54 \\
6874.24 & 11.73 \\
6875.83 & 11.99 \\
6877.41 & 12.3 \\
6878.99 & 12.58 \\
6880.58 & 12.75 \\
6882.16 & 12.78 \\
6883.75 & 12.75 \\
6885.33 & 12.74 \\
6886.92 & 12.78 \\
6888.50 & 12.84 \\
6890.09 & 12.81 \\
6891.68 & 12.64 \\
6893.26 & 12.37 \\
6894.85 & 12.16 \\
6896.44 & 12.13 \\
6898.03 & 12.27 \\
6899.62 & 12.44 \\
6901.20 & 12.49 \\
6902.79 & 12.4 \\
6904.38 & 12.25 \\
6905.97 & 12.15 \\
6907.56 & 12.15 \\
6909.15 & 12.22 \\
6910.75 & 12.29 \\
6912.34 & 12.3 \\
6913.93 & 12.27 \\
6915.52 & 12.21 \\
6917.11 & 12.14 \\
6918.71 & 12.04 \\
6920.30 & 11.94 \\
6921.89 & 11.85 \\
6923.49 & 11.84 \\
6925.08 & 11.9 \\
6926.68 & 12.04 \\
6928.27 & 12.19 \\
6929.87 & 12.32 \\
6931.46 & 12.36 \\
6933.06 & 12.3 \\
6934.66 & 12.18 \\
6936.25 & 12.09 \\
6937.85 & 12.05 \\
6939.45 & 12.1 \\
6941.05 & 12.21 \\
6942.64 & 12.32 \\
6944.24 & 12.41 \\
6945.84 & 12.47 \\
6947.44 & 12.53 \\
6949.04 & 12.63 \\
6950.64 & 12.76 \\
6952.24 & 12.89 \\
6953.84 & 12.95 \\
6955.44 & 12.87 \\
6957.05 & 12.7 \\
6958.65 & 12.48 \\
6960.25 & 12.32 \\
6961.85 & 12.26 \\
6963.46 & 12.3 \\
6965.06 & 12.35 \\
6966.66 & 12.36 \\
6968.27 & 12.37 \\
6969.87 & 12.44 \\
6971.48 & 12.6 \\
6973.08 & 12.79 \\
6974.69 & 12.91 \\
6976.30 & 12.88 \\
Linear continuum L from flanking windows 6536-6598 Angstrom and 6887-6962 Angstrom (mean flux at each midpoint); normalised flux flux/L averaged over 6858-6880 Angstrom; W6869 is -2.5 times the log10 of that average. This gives 0.07 mag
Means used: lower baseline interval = 11.9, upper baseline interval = 12.3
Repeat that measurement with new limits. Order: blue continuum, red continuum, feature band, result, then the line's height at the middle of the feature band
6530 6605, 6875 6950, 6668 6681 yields -0.032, 12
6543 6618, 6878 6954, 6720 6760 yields 0.023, 12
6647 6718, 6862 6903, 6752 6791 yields 0.035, 12.2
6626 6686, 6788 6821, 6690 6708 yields 0.023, 12.2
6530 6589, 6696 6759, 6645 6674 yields -0.029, 12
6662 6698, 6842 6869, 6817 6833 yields 0.005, 12.3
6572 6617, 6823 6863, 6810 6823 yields 0.051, 12.4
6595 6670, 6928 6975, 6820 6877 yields 0.009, 12.3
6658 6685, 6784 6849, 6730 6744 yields 0.077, 12.4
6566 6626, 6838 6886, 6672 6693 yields -0.058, 11.8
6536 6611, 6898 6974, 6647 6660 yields -0.024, 11.9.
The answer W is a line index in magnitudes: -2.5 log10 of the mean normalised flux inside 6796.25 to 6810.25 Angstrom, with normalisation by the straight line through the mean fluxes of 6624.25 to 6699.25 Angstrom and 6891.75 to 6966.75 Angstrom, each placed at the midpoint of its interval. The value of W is 0.012 mag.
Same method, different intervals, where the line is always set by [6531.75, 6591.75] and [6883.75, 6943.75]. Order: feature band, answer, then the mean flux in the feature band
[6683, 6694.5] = -0.036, 12.5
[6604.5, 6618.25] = 0.016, 11.9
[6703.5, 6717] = 0.006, 12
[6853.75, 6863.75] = 0.044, 11.7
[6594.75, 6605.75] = 0.047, 11.5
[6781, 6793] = 0.000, 12.2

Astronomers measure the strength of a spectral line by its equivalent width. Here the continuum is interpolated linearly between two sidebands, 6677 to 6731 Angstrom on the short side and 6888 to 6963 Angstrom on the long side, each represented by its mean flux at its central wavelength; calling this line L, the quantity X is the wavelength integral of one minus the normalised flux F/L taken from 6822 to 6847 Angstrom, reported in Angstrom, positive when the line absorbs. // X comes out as -0.65 Angstrom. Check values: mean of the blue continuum 12.2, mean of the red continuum 12.3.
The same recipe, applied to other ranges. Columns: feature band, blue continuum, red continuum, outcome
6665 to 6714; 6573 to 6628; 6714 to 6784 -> -2.2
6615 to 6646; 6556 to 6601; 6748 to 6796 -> -1.1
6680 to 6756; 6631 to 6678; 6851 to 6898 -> 0.7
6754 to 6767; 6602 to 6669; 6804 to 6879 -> 0.5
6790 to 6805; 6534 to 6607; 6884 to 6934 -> -0.2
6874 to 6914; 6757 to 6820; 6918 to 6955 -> -0.8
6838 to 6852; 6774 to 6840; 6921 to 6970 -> -1.2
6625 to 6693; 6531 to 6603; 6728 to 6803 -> -2.3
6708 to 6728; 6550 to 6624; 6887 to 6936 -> -0.6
